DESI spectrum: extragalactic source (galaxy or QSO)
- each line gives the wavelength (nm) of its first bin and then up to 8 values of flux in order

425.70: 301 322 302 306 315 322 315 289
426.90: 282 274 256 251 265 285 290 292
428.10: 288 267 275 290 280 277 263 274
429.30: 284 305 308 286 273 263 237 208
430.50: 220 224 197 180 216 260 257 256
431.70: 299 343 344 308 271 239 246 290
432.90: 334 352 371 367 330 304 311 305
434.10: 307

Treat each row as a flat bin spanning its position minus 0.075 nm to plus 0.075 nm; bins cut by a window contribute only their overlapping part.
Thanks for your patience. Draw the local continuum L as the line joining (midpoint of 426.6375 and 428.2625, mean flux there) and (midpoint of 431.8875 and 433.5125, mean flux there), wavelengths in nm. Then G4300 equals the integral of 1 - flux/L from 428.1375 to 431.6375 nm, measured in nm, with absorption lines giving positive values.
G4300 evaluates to 0.44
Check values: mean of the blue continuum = 278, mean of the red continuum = 314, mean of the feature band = 257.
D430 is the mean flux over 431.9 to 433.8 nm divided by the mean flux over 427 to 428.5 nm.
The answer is 1.14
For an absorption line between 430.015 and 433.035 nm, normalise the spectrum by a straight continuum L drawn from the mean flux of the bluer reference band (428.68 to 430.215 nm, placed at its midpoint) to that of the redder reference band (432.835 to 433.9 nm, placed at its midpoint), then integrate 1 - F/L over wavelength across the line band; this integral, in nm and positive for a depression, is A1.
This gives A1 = 0.48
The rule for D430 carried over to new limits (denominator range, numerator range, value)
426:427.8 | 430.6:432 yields 0.88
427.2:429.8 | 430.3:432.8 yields 0.91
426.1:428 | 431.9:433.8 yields 1.09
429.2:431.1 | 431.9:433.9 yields 1.26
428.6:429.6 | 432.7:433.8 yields 1.18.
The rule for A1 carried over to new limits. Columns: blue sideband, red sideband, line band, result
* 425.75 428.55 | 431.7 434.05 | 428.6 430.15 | 0.092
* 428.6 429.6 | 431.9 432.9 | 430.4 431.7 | 0.255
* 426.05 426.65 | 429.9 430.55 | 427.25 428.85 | 0.011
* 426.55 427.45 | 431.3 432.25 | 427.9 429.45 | 0.024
